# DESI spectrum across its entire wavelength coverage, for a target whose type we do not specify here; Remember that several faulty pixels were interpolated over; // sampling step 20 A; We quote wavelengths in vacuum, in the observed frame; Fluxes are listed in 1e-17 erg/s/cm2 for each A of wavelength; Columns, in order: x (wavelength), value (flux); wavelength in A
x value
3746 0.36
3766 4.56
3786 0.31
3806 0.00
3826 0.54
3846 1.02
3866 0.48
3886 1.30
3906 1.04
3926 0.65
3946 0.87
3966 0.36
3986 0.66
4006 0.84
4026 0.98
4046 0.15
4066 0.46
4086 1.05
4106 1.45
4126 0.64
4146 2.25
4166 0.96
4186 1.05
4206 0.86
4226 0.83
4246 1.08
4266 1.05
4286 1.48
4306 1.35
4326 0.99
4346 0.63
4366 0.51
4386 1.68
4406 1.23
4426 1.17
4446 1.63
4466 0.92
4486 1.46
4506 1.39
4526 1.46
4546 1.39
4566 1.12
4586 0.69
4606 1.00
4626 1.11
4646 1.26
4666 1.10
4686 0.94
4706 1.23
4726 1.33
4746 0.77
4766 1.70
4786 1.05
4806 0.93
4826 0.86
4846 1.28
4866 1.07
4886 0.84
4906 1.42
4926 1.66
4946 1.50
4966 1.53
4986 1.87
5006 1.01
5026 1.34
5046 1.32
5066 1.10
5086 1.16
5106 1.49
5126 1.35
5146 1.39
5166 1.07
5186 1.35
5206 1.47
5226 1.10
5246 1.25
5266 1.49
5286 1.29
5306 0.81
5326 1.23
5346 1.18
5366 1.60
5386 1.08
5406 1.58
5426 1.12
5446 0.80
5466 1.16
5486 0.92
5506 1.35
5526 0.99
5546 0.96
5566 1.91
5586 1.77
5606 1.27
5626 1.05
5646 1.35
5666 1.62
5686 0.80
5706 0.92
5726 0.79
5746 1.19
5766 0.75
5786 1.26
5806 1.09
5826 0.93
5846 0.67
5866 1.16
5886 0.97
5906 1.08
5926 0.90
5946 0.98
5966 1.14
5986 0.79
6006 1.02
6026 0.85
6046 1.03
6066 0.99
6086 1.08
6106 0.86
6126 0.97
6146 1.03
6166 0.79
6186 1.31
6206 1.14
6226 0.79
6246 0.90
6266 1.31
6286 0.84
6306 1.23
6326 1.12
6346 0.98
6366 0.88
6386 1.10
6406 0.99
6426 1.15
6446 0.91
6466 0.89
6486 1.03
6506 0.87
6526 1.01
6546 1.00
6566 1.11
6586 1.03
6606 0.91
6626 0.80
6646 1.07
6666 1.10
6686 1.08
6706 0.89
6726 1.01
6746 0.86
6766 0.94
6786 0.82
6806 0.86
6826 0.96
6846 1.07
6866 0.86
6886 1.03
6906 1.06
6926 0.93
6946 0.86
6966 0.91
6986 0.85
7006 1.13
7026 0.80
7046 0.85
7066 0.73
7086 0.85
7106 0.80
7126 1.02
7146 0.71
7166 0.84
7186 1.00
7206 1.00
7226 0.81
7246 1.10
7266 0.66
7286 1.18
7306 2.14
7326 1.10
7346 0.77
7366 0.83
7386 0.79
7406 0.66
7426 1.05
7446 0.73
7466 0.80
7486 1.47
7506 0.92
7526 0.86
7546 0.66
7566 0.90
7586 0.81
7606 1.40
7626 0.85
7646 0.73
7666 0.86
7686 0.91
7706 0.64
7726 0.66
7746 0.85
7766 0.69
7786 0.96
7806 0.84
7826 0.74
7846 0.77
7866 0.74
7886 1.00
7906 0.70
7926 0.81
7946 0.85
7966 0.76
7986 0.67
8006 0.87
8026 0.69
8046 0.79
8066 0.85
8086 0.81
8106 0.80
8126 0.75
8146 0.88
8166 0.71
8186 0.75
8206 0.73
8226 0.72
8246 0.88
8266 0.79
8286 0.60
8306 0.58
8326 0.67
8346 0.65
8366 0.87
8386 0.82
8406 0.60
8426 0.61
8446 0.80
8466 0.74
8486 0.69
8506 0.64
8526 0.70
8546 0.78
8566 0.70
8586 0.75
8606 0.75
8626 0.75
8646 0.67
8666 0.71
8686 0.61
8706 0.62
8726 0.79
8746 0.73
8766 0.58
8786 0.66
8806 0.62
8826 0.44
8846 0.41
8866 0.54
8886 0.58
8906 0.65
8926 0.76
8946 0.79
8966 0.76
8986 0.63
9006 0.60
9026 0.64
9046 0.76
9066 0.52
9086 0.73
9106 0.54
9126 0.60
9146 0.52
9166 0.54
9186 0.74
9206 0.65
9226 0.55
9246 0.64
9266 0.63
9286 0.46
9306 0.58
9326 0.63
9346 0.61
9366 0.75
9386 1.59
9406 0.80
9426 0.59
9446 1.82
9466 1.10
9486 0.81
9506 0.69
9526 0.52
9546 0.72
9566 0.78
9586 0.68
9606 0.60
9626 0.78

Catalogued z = 0.113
